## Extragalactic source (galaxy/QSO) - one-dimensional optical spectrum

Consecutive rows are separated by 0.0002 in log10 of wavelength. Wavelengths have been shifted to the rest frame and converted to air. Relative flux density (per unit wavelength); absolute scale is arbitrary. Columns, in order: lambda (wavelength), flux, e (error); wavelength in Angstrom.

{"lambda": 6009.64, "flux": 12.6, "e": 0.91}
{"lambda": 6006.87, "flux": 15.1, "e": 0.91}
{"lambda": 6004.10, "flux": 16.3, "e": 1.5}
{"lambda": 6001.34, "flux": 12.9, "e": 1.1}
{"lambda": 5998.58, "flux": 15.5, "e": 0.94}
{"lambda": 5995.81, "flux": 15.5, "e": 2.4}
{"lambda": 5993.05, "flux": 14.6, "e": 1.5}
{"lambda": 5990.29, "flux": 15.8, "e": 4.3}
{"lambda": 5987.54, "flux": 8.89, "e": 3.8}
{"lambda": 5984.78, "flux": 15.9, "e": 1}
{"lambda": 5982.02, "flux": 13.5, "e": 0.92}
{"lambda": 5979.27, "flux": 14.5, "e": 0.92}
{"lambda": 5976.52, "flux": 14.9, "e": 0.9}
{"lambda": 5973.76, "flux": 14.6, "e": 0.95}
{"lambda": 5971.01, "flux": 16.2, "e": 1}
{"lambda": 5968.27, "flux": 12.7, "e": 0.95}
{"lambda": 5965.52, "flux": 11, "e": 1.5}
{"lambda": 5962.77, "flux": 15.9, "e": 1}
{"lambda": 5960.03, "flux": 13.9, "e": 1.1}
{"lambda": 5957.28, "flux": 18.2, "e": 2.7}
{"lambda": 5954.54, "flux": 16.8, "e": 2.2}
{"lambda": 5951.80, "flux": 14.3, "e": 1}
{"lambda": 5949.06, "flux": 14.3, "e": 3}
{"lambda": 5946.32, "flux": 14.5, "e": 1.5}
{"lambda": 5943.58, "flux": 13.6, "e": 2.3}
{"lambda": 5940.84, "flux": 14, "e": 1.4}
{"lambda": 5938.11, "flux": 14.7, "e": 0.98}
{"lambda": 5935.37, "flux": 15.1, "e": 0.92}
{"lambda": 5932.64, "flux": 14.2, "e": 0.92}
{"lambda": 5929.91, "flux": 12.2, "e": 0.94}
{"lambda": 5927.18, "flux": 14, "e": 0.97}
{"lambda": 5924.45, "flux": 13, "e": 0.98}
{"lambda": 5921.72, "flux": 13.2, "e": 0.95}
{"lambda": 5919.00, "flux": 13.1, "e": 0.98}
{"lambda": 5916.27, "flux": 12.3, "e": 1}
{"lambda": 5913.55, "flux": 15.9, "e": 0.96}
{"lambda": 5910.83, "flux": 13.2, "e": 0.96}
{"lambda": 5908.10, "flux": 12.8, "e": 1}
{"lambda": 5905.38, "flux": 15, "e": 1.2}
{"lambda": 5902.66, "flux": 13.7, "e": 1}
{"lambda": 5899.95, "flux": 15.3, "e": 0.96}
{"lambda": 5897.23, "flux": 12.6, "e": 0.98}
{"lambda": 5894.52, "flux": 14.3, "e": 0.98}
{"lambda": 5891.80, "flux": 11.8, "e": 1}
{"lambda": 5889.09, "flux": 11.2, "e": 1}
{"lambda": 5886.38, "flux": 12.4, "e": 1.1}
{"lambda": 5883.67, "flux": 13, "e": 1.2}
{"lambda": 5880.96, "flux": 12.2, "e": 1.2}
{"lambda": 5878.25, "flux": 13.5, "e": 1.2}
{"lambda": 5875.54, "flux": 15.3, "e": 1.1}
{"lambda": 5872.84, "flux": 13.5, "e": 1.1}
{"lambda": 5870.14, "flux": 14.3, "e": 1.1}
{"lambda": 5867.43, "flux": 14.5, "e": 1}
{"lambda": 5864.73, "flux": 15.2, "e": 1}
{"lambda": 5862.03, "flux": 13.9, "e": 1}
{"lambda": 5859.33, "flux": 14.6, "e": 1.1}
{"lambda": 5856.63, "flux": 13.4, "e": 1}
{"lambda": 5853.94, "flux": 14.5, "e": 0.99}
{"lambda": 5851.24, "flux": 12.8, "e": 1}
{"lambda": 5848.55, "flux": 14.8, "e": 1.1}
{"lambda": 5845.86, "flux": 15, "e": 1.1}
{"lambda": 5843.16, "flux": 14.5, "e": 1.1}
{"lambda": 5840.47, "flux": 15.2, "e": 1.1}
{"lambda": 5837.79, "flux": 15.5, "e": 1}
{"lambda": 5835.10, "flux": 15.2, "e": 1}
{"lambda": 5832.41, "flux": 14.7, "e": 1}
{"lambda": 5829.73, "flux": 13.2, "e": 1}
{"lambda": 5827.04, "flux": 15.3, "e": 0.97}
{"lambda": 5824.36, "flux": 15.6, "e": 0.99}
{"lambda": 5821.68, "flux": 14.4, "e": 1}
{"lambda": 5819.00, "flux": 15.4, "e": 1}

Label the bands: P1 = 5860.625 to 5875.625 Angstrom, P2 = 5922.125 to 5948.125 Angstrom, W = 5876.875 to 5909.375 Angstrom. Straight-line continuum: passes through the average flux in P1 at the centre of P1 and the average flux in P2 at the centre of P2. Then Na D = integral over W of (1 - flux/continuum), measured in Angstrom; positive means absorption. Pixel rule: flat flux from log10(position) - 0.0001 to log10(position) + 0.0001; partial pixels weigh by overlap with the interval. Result 2.4 Angstrom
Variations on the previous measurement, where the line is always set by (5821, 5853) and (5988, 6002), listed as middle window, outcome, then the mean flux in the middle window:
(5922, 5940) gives 1.0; 13.8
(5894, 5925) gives 2.0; 13.7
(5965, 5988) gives 1.1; 13.9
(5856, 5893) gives 2.9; 13.5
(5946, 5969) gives -0.1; 14.7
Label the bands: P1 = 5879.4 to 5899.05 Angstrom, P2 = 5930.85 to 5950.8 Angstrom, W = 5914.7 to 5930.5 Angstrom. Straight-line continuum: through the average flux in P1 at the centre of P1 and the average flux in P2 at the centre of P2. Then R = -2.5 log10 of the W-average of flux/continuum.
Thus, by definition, 0.05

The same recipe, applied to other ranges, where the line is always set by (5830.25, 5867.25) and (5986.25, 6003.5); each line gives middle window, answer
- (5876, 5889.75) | 0.14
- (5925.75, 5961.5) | -0.03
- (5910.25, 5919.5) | 0.05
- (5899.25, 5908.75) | 0.01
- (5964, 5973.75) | 0.05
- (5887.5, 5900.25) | 0.12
